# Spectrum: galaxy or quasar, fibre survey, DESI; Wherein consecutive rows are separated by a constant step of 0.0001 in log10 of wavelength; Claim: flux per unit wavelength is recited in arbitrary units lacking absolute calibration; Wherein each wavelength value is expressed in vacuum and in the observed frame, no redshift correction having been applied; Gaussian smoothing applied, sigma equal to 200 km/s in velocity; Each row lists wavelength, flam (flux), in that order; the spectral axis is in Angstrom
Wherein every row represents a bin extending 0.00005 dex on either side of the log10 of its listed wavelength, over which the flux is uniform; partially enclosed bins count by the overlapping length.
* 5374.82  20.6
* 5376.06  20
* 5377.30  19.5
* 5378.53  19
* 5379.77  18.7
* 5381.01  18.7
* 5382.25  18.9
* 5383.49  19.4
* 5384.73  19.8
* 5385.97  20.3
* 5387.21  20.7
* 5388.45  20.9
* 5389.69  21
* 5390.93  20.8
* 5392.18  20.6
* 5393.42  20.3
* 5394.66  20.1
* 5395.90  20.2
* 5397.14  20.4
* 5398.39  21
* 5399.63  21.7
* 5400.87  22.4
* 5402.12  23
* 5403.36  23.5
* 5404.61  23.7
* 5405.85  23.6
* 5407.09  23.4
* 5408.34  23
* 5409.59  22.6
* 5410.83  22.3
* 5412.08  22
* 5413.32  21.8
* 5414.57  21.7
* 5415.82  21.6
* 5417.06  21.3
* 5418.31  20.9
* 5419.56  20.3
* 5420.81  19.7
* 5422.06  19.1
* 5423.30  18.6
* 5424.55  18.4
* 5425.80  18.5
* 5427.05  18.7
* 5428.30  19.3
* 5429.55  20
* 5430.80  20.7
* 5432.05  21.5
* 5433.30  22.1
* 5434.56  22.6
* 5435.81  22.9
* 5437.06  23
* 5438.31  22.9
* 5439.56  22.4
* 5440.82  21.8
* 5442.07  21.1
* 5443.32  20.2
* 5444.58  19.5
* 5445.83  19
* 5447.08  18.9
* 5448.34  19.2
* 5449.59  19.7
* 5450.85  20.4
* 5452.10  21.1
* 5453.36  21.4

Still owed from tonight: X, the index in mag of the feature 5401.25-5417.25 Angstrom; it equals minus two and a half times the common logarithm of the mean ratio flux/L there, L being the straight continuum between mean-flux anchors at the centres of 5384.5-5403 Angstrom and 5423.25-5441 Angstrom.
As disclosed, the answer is -0.08 mag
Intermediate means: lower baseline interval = 20.9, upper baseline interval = 20.9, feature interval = 22.6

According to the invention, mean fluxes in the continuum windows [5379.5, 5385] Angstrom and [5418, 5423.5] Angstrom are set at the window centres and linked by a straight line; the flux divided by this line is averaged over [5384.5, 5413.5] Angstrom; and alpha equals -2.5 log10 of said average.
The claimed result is -0.12 mag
